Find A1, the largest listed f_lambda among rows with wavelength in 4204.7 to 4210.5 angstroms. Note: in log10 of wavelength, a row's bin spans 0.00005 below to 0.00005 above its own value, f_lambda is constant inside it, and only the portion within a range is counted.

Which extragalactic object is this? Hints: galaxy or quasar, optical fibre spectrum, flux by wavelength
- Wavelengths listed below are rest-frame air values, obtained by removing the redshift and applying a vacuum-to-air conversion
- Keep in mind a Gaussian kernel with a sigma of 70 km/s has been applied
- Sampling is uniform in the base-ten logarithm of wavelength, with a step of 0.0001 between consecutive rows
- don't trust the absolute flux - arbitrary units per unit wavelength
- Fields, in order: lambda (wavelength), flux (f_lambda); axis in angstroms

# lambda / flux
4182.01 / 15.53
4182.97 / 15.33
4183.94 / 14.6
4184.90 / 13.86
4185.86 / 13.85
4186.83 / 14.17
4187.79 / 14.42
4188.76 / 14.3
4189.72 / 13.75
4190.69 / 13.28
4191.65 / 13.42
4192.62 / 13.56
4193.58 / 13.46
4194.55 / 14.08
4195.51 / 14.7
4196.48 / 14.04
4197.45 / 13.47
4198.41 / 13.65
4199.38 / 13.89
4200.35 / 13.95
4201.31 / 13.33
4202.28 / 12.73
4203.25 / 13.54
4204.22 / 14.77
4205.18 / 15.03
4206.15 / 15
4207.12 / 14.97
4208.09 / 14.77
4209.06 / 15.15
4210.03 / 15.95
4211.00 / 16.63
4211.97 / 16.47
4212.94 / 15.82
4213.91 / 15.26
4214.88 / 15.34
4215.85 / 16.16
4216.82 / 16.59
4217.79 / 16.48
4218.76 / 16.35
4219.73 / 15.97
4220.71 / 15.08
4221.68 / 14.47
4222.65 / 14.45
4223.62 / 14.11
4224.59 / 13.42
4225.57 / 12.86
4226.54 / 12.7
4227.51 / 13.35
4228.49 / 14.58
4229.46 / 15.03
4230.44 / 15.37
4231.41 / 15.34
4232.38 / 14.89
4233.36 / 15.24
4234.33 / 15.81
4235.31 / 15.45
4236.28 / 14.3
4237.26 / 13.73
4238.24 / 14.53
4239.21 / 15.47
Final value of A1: 15.95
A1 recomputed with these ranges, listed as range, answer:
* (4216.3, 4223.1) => 16.59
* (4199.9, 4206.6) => 15.03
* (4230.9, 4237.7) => 15.81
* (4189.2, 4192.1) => 13.75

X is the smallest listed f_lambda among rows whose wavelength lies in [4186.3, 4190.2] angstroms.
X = 13.75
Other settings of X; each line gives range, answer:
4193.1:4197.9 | 13.46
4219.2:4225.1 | 13.42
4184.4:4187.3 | 13.85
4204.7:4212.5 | 14.77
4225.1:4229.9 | 12.7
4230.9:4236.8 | 14.3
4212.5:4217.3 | 15.26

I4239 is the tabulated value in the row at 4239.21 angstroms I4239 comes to 15.47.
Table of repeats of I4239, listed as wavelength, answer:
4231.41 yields 15.34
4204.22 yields 14.77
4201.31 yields 13.33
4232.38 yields 14.89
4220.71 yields 15.08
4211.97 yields 16.47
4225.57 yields 12.86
